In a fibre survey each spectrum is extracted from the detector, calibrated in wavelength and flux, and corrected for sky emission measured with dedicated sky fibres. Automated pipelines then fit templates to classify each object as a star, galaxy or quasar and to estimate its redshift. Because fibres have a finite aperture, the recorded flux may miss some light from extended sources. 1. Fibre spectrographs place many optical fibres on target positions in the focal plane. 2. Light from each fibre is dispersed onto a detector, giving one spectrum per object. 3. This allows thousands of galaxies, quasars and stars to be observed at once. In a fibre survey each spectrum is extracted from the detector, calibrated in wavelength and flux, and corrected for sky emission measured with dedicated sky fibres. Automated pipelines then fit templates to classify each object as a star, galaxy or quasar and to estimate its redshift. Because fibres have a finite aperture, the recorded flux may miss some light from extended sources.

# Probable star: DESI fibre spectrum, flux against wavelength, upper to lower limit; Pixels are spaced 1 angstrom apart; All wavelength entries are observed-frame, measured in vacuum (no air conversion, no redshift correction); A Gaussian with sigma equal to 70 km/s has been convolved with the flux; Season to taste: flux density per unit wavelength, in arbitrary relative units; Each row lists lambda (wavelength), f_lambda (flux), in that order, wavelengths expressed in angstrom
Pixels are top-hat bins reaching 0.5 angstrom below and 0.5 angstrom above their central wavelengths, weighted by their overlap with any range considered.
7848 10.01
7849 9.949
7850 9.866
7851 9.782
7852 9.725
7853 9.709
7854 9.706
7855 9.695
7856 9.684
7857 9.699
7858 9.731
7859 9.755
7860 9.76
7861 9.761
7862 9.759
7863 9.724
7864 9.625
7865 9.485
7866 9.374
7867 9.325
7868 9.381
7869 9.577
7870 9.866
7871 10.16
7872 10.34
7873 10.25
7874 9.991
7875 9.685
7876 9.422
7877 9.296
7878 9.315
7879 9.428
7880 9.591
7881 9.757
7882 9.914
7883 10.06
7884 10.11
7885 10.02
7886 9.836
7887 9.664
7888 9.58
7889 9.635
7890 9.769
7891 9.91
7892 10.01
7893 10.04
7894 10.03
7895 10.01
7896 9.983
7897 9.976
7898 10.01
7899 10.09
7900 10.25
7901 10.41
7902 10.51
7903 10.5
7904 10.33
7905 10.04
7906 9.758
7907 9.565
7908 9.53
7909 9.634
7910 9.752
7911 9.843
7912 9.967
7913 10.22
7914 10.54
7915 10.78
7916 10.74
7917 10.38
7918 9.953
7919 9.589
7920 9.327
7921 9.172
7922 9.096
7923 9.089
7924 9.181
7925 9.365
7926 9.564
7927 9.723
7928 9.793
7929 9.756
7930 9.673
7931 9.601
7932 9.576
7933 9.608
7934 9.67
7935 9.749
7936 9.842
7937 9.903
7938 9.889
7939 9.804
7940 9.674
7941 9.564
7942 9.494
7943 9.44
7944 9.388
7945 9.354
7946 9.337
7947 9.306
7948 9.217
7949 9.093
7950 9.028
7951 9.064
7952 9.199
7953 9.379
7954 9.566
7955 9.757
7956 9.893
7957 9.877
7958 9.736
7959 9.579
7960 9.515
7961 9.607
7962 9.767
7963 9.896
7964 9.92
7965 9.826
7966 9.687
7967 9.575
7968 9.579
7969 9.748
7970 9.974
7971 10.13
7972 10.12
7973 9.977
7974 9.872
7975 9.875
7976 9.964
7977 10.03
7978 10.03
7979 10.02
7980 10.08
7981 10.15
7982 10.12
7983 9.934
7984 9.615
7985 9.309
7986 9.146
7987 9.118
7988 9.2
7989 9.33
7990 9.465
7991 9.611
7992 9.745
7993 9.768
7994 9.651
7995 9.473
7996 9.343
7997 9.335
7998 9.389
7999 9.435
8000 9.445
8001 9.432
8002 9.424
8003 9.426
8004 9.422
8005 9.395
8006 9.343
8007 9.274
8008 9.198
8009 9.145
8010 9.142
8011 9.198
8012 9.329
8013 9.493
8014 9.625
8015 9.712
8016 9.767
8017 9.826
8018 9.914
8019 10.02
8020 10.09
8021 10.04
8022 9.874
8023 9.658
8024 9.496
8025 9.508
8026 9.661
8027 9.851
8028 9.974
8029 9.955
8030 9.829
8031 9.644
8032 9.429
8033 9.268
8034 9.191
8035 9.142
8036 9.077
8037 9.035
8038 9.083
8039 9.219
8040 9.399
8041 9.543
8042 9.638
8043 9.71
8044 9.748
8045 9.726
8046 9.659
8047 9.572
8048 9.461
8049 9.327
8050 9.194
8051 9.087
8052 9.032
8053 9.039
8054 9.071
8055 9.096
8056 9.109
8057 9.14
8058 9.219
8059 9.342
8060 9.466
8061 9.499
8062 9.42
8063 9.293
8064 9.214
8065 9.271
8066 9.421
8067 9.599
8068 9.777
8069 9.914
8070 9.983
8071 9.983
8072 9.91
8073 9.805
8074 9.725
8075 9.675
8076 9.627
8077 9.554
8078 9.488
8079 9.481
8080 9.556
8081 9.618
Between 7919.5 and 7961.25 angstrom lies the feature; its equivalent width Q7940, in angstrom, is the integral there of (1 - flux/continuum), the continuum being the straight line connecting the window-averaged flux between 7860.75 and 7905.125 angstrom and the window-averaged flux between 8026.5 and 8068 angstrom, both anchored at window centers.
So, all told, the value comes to 0.8 angstrom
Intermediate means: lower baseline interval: 9.86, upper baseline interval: 9.39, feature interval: 9.51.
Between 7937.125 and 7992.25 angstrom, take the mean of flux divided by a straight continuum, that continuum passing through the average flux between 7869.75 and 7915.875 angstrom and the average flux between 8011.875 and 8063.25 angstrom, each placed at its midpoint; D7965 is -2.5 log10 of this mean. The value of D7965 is 0.01 mag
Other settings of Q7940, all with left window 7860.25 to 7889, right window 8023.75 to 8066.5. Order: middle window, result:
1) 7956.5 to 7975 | -0.49 angstrom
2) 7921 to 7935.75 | 0.15 angstrom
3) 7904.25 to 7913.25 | -0.15 angstrom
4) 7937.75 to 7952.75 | 0.32 angstrom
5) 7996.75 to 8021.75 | -0.14 angstrom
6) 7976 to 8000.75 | -0.30 angstrom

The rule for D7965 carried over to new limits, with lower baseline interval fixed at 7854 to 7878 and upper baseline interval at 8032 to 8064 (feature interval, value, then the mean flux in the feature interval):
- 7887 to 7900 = -0.03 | 9.92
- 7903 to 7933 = -0.02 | 9.79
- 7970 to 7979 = -0.06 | 10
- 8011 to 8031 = -0.04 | 9.75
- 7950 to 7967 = -0.01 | 9.62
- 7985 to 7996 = 0.00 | 9.44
